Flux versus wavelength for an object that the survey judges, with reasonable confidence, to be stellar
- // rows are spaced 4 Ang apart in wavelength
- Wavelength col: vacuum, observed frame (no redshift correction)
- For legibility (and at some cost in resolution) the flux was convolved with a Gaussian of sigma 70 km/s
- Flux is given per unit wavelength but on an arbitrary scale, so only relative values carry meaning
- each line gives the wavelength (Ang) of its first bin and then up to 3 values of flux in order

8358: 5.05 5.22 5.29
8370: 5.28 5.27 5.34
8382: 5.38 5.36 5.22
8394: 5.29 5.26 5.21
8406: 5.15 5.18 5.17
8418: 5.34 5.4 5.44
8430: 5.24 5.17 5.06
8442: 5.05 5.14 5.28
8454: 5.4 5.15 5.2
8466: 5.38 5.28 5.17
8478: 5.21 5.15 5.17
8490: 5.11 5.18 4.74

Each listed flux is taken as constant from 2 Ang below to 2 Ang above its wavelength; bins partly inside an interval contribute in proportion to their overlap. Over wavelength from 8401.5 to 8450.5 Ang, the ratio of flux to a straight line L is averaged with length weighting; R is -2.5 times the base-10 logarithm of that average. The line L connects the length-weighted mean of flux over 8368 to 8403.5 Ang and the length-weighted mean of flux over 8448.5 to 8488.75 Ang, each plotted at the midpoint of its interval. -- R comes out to 0.01 mag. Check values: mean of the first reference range 5.29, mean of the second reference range 5.24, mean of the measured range 5.22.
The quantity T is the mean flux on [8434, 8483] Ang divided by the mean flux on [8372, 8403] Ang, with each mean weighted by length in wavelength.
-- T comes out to 1.0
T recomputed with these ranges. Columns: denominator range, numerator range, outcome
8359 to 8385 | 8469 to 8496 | 0.98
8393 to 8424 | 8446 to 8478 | 1.00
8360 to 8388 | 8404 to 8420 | 0.98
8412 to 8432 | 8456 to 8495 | 0.98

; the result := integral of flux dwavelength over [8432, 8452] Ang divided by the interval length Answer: 5.14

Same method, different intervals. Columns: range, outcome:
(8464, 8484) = 5.24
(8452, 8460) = 5.28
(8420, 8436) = 5.31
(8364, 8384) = 5.31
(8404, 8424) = 5.25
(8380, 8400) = 5.3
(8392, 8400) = 5.28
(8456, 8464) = 5.18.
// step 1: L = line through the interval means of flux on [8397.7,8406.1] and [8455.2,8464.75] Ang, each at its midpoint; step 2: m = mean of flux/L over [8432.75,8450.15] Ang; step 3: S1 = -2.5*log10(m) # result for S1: 0.02 mag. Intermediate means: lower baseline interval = 5.21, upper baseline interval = 5.21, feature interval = 5.12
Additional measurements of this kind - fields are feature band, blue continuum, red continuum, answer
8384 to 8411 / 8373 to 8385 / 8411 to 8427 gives 0.018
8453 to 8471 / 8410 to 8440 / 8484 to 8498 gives -0.023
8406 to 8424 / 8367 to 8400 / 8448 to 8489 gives 0.004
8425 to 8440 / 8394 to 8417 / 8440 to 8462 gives -0.002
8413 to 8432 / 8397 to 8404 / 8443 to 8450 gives -0.026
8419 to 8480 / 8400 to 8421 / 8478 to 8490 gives -0.011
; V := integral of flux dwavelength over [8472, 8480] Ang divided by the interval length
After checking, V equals 5.19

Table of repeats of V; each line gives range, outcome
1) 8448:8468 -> 5.28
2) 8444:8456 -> 5.27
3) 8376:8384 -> 5.36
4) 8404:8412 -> 5.17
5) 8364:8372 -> 5.29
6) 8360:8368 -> 5.25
